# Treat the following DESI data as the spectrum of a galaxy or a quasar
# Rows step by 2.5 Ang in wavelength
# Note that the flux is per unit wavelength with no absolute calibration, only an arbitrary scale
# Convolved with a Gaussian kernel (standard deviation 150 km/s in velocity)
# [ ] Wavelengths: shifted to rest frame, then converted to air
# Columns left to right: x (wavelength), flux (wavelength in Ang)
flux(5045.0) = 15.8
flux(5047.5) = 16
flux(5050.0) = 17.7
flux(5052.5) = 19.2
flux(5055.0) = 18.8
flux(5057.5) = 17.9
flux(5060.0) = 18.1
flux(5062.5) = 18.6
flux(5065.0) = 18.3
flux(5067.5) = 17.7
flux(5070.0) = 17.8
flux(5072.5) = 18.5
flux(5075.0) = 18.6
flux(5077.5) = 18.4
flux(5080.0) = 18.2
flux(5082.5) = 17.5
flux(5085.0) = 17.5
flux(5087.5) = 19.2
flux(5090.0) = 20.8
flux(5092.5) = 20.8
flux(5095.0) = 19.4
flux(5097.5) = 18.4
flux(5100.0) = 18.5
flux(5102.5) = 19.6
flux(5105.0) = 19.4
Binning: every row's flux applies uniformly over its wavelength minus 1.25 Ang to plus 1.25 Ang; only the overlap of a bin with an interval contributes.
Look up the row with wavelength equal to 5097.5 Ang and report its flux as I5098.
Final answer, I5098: 18.4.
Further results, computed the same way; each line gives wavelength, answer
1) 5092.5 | 20.8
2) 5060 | 18.1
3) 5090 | 20.8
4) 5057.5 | 17.9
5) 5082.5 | 17.5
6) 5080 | 18.2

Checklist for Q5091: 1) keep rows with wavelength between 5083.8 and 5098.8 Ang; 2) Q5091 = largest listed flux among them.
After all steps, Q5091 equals 20.8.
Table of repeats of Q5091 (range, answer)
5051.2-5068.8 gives 19.2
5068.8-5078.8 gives 18.6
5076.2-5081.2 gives 18.4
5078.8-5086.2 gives 18.2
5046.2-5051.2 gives 17.7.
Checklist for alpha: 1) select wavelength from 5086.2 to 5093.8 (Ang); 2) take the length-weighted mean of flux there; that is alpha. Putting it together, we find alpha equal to 20.2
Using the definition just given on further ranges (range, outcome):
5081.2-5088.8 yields 18.1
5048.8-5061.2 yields 18.3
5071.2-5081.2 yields 18.4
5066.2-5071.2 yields 17.8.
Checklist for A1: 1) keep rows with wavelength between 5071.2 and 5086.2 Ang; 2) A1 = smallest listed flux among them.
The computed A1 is 17.5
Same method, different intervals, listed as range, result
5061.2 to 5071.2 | 17.7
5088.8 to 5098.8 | 18.4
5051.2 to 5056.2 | 18.8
